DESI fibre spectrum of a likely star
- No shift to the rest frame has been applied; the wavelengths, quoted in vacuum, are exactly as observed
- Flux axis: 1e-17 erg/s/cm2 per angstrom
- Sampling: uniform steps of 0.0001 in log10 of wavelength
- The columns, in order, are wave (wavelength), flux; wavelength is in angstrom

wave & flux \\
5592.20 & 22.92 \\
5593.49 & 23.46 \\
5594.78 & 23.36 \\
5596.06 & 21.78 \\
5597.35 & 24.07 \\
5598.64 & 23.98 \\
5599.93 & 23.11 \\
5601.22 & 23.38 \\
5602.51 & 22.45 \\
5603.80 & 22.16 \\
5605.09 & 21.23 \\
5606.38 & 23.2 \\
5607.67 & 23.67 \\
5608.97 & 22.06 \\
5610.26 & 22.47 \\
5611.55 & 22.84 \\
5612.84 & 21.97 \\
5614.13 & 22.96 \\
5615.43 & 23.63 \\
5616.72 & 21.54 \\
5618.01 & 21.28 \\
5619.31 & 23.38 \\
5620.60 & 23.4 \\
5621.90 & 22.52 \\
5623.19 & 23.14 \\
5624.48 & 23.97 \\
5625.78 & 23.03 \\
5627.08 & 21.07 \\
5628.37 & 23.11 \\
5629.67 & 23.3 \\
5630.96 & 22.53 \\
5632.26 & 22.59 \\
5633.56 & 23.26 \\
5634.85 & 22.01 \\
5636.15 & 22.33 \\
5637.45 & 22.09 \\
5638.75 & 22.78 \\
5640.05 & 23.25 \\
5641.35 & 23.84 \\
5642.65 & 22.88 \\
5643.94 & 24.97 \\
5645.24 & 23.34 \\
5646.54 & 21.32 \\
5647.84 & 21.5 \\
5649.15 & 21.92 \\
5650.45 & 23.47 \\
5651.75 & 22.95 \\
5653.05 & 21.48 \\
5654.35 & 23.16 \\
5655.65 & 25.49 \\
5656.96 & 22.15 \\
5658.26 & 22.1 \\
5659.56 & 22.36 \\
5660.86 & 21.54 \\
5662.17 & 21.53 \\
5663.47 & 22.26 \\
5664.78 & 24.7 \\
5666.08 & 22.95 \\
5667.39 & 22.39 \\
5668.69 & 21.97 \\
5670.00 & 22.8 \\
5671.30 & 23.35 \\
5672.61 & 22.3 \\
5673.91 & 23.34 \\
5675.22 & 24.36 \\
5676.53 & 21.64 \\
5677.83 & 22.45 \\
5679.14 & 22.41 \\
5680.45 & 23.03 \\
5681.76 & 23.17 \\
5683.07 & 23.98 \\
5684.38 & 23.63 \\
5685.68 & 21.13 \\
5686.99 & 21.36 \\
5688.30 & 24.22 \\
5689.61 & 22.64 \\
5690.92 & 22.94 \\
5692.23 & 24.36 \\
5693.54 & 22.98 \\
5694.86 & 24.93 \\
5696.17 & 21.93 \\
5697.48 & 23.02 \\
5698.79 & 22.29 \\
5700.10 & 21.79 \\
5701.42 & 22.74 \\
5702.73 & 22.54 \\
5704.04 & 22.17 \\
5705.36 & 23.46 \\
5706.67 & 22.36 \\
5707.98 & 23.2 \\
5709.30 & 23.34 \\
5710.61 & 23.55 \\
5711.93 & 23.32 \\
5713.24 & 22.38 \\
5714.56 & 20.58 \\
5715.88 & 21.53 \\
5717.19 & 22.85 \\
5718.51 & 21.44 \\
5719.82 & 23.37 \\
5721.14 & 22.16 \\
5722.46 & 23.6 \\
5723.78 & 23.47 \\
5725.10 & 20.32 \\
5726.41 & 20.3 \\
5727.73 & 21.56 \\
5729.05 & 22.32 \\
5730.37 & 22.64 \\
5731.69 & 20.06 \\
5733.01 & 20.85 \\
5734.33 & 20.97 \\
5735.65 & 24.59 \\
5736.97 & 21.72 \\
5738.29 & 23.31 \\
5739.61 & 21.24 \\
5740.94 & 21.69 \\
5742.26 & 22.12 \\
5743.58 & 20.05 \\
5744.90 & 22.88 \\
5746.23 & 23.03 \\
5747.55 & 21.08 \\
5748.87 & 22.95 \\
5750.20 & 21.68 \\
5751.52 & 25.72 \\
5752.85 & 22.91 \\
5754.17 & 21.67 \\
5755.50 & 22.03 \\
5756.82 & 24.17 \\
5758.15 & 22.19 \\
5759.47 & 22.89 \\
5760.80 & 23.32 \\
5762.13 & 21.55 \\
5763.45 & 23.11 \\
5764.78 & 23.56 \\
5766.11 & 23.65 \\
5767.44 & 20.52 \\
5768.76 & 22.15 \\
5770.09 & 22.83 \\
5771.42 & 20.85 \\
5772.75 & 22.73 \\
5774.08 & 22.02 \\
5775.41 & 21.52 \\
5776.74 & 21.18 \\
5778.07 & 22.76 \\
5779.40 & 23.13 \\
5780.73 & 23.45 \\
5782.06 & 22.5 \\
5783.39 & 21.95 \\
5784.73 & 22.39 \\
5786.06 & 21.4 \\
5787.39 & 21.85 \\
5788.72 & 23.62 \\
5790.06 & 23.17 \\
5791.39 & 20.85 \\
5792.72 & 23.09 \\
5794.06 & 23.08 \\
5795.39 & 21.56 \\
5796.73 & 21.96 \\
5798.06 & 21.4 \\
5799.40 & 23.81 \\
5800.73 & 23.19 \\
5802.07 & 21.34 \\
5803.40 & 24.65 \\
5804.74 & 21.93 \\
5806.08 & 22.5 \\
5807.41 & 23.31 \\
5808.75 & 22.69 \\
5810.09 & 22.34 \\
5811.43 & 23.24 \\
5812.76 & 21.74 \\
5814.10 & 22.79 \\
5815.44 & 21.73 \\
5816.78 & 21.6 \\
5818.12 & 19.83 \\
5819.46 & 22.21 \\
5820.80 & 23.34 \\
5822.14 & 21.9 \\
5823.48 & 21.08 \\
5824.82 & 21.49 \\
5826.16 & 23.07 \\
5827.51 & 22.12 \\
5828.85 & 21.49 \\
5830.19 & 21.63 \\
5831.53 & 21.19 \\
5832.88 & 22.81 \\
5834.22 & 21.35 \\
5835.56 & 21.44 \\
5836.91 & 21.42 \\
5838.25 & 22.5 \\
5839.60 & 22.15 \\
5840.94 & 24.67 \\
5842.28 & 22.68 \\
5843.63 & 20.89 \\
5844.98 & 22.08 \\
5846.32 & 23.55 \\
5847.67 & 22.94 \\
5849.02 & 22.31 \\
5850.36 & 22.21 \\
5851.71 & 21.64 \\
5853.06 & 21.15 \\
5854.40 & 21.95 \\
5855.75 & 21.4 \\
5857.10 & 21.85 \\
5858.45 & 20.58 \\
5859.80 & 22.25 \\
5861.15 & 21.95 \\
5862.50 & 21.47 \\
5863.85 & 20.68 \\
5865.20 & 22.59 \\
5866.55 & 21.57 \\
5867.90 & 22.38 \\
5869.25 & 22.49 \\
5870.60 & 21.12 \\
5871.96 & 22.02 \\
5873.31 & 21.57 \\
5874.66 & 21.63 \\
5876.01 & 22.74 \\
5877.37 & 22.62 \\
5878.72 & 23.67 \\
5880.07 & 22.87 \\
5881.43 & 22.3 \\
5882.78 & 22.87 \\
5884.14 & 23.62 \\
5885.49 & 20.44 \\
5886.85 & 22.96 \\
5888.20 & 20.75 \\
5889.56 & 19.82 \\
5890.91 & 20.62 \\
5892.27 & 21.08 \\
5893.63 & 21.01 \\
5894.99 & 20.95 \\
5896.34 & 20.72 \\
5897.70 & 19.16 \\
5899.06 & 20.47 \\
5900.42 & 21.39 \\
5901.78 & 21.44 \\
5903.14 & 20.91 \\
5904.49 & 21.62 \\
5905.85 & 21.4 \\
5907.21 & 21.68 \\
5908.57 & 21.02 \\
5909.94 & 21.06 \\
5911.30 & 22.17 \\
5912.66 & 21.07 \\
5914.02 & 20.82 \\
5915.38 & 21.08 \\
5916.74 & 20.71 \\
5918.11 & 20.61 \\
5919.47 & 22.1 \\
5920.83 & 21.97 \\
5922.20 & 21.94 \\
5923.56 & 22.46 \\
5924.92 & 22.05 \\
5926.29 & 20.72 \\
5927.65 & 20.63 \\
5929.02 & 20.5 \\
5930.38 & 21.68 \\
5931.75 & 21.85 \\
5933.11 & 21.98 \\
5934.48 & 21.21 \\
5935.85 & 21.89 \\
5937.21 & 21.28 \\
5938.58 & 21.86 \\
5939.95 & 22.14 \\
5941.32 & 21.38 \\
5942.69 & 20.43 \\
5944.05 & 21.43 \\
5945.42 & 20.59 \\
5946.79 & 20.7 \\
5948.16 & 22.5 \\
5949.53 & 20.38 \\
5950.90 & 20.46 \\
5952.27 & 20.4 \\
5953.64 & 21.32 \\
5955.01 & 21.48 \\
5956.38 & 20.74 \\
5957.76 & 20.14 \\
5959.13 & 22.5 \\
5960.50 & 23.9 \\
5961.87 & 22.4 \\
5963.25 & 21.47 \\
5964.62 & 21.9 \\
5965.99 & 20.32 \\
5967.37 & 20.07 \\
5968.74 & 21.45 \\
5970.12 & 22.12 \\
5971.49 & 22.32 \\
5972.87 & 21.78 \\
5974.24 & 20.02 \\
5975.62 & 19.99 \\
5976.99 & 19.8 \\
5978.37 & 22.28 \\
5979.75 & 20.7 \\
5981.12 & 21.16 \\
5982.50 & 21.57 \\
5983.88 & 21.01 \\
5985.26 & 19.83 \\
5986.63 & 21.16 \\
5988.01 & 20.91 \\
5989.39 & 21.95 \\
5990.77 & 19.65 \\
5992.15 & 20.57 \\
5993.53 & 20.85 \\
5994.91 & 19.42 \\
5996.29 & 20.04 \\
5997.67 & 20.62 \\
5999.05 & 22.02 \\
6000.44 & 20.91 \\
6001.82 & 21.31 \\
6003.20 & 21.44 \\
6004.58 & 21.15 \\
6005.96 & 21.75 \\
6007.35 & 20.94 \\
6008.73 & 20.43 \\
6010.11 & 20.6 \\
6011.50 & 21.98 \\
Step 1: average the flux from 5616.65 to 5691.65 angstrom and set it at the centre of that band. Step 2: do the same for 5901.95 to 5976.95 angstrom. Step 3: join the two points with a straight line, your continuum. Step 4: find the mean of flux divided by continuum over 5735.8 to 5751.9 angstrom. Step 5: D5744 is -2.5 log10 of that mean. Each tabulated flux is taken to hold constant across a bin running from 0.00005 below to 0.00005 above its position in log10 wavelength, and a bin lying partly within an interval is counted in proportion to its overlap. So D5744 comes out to 0.001 mag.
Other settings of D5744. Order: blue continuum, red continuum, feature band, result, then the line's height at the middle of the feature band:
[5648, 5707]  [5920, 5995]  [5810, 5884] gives -0.01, 21.8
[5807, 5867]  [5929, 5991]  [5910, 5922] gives 0.01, 21.5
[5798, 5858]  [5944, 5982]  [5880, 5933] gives 0.01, 21.6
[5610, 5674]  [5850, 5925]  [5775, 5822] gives -0.02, 22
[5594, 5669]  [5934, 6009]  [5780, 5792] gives -0.02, 22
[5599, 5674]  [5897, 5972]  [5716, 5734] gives 0.02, 22.3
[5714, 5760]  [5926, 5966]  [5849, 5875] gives 0.00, 21.7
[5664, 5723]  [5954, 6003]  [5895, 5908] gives 0.03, 21.6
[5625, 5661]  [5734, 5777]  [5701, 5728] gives 0.00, 22.5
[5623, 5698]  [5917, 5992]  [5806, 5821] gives -0.01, 22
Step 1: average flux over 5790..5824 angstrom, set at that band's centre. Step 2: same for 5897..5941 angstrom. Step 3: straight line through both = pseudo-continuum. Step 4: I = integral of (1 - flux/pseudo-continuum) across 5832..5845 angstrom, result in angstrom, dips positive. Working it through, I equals -0.09 angstrom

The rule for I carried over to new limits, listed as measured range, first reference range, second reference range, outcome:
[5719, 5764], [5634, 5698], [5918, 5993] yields 0.3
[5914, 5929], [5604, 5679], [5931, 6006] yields 0.0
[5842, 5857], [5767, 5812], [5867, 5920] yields -0.1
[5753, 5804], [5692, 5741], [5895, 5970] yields -0.9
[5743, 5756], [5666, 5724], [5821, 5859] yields 0.0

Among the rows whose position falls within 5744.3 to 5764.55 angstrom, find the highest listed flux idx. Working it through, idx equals 25.72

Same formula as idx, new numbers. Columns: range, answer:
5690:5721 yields 24.93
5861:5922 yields 23.67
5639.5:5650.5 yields 24.97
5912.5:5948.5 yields 22.5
